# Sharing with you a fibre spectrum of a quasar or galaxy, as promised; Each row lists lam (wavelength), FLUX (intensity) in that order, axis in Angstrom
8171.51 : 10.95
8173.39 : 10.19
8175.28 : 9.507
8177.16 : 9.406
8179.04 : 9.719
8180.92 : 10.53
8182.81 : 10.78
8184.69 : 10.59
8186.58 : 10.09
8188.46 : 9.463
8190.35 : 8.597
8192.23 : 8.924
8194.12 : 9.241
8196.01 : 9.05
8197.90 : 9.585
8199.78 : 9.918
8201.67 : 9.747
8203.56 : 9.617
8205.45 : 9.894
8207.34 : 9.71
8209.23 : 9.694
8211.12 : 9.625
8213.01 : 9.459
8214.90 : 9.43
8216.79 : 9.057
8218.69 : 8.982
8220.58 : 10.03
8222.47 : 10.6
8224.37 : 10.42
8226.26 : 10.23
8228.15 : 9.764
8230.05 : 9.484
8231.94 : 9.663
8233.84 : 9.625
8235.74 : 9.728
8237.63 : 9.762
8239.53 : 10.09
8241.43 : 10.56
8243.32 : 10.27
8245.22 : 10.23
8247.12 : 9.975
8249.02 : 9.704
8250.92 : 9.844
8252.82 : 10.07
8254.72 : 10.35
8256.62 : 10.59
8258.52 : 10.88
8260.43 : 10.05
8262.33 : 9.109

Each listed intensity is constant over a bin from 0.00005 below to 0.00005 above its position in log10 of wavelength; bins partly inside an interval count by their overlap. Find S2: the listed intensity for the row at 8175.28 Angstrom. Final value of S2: 9.507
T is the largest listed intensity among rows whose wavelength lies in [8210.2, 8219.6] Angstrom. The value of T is 9.625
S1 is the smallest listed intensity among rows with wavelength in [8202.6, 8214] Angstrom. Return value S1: 9.459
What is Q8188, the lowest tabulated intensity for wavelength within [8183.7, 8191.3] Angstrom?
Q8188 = 8.597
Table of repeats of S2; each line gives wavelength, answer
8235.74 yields 9.728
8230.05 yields 9.484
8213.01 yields 9.459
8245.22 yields 10.23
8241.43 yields 10.56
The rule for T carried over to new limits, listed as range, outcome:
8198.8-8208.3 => 9.918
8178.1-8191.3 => 10.78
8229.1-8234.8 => 9.663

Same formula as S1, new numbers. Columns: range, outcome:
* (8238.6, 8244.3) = 10.09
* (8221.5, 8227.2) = 10.23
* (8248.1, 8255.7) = 9.704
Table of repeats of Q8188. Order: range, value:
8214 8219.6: 8.982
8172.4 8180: 9.406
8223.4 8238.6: 9.484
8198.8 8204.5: 9.617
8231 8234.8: 9.625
